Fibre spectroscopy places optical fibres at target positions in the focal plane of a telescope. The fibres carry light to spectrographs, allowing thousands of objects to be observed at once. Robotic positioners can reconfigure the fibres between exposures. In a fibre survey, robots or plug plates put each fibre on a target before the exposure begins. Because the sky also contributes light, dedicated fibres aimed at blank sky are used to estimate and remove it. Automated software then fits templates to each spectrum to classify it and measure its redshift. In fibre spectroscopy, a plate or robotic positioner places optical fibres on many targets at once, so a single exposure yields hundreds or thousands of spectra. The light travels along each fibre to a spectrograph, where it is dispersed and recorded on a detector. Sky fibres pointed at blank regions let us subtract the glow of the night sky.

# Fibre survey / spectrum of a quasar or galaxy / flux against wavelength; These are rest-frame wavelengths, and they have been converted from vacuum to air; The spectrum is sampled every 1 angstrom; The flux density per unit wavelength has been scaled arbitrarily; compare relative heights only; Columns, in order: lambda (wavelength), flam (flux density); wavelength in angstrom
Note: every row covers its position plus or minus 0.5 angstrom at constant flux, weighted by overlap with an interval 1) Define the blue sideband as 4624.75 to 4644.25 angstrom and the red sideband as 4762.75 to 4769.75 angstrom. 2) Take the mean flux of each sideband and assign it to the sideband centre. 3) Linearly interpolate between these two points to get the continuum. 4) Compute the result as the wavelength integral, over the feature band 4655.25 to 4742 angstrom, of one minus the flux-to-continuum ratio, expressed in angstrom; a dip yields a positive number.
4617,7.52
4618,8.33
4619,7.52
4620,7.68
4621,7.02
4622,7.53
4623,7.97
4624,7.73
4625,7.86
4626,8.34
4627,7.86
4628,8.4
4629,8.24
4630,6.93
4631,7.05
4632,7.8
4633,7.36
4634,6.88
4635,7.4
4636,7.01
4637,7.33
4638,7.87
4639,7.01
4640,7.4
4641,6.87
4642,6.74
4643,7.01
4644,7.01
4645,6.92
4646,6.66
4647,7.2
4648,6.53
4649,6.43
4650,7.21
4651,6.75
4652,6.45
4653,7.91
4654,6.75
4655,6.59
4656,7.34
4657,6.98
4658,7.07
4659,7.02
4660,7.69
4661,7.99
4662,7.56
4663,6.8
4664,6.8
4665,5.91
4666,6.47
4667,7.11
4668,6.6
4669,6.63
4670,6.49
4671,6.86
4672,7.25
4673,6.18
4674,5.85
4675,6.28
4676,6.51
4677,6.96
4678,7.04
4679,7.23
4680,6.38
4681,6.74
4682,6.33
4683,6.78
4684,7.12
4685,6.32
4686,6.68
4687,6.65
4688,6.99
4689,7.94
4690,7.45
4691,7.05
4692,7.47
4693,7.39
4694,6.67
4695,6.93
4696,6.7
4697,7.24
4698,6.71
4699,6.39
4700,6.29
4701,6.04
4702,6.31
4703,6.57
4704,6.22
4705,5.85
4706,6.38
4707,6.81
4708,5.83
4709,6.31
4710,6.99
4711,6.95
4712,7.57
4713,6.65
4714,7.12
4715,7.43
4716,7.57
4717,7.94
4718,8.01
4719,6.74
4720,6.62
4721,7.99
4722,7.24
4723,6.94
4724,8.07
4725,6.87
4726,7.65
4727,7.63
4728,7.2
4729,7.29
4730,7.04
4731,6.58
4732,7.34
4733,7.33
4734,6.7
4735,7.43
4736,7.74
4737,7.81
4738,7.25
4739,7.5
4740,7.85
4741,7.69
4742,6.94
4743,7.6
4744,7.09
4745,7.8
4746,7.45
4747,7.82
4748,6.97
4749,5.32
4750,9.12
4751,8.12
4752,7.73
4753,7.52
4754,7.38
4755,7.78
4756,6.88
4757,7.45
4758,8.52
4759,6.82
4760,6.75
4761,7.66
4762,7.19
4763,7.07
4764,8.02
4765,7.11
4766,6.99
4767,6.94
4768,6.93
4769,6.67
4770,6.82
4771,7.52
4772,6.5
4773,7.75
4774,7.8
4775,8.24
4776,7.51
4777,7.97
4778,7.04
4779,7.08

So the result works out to 3.40 angstrom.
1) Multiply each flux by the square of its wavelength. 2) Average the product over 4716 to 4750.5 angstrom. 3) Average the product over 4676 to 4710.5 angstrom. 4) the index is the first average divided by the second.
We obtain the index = 1.1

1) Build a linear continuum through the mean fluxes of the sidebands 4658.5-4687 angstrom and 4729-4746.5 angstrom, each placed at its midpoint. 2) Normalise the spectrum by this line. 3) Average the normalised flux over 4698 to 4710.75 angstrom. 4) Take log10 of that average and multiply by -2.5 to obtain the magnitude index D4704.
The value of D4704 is 0.11 mag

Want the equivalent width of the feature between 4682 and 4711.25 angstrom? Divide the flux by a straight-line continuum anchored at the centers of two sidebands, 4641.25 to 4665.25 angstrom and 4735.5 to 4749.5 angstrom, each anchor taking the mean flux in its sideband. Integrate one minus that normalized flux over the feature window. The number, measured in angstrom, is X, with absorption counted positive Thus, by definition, 1.8 angstrom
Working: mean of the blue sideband 6.98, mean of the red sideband 7.35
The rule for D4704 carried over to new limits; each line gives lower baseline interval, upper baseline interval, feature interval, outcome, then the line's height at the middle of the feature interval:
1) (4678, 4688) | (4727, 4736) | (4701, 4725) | 0.01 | 7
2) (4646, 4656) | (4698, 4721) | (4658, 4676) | 0.01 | 6.85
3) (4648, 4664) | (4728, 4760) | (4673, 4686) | 0.09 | 7.16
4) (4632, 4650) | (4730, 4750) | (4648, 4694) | 0.04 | 7.14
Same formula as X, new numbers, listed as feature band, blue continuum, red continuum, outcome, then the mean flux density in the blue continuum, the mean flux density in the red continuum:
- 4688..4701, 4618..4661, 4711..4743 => 0.61 angstrom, 7.29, 7.34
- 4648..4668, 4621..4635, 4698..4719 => 0.96 angstrom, 7.65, 6.76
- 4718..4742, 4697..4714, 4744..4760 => -1.04 angstrom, 6.53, 7.47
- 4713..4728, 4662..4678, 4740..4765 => -0.54 angstrom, 6.62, 7.45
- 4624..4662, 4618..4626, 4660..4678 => 0.16 angstrom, 7.71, 6.76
